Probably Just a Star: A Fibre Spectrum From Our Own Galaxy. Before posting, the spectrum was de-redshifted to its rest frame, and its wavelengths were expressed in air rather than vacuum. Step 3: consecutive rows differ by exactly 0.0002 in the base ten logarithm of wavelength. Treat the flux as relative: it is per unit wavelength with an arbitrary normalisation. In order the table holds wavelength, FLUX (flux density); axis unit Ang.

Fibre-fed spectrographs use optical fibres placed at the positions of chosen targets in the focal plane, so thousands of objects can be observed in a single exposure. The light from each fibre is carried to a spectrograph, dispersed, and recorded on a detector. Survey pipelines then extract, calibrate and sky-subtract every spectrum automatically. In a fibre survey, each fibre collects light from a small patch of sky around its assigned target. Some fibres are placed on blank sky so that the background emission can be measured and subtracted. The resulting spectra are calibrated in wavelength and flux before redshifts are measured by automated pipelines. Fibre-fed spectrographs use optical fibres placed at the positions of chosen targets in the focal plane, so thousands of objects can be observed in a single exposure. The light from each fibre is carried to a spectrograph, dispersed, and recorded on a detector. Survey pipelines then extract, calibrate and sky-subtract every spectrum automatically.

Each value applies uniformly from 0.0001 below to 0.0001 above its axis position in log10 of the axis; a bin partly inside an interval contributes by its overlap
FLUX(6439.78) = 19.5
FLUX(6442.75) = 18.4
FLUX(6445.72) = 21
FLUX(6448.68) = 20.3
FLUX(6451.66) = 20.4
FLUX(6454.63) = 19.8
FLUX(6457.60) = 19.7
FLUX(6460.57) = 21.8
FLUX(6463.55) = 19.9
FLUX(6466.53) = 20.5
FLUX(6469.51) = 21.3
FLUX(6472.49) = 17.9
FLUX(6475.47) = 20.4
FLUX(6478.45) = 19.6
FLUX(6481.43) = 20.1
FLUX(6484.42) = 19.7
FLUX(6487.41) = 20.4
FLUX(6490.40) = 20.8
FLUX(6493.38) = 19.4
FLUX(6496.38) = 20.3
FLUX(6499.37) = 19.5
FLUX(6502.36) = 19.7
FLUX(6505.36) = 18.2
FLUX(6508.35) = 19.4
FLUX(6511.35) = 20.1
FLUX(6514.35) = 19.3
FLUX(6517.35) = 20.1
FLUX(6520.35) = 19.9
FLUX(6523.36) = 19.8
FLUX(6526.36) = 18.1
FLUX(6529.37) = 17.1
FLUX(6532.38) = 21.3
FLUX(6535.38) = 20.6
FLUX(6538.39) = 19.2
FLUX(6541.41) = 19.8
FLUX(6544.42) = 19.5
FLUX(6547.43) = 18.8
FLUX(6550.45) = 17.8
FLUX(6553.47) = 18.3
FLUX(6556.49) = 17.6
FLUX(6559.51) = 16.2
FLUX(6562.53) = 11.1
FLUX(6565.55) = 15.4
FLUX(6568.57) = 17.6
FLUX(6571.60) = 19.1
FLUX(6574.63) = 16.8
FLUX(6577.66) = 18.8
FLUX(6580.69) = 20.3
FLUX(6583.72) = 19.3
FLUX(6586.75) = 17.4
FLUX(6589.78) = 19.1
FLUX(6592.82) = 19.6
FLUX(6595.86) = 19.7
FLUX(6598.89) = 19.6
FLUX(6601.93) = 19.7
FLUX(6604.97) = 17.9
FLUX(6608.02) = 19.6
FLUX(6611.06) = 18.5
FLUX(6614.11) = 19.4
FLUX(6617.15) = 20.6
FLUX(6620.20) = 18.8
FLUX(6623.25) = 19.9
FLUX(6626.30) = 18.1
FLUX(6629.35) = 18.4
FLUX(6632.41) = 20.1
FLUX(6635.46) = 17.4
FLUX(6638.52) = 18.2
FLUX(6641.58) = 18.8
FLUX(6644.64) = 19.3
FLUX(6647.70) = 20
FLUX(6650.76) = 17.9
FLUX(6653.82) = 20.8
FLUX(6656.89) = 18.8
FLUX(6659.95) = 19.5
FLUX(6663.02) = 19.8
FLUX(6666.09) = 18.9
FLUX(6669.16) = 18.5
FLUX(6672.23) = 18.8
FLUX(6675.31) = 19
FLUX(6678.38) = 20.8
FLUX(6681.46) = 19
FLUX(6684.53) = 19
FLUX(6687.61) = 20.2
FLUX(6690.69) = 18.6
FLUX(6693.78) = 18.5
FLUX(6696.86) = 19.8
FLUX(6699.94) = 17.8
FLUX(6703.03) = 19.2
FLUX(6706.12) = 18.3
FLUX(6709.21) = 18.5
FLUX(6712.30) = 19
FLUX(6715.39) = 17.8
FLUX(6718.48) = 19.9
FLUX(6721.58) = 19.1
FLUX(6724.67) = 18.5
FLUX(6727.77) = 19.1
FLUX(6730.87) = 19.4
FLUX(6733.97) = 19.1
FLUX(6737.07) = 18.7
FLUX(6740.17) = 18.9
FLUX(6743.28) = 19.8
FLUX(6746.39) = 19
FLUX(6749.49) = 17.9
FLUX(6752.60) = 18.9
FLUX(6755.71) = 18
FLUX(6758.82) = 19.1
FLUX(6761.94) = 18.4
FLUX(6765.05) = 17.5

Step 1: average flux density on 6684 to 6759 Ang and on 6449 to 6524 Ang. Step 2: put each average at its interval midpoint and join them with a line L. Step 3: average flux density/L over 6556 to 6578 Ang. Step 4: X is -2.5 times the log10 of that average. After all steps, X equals 0.191 mag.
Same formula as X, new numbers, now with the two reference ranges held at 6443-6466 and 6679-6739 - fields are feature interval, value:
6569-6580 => 0.08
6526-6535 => 0.04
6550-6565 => 0.23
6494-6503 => 0.02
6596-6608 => 0.02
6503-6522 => 0.03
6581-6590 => 0.05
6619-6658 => 0.02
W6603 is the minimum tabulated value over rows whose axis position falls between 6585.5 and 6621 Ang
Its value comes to 17.4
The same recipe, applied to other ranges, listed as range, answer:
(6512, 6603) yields 11.1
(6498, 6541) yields 17.1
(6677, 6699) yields 18.5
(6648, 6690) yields 17.9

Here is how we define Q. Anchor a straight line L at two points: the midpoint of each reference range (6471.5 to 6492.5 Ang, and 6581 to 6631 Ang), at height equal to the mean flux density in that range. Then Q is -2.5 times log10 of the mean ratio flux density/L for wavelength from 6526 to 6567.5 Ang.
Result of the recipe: 0.093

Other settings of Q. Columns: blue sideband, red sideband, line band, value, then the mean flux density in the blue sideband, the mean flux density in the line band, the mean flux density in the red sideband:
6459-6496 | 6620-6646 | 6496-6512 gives 0.025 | 20.2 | 19.5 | 18.8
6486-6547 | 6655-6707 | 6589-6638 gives 0.011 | 19.6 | 19.1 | 19.1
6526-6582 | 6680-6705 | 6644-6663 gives -0.039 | 18.1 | 19.4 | 19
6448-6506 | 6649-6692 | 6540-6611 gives 0.081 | 20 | 18.2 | 19.3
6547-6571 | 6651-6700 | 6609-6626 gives -0.083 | 16.6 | 19.4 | 19.2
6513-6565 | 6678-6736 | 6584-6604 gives -0.031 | 18.4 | 19.2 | 19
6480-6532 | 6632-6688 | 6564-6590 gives 0.071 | 19.6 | 18.1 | 19.2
